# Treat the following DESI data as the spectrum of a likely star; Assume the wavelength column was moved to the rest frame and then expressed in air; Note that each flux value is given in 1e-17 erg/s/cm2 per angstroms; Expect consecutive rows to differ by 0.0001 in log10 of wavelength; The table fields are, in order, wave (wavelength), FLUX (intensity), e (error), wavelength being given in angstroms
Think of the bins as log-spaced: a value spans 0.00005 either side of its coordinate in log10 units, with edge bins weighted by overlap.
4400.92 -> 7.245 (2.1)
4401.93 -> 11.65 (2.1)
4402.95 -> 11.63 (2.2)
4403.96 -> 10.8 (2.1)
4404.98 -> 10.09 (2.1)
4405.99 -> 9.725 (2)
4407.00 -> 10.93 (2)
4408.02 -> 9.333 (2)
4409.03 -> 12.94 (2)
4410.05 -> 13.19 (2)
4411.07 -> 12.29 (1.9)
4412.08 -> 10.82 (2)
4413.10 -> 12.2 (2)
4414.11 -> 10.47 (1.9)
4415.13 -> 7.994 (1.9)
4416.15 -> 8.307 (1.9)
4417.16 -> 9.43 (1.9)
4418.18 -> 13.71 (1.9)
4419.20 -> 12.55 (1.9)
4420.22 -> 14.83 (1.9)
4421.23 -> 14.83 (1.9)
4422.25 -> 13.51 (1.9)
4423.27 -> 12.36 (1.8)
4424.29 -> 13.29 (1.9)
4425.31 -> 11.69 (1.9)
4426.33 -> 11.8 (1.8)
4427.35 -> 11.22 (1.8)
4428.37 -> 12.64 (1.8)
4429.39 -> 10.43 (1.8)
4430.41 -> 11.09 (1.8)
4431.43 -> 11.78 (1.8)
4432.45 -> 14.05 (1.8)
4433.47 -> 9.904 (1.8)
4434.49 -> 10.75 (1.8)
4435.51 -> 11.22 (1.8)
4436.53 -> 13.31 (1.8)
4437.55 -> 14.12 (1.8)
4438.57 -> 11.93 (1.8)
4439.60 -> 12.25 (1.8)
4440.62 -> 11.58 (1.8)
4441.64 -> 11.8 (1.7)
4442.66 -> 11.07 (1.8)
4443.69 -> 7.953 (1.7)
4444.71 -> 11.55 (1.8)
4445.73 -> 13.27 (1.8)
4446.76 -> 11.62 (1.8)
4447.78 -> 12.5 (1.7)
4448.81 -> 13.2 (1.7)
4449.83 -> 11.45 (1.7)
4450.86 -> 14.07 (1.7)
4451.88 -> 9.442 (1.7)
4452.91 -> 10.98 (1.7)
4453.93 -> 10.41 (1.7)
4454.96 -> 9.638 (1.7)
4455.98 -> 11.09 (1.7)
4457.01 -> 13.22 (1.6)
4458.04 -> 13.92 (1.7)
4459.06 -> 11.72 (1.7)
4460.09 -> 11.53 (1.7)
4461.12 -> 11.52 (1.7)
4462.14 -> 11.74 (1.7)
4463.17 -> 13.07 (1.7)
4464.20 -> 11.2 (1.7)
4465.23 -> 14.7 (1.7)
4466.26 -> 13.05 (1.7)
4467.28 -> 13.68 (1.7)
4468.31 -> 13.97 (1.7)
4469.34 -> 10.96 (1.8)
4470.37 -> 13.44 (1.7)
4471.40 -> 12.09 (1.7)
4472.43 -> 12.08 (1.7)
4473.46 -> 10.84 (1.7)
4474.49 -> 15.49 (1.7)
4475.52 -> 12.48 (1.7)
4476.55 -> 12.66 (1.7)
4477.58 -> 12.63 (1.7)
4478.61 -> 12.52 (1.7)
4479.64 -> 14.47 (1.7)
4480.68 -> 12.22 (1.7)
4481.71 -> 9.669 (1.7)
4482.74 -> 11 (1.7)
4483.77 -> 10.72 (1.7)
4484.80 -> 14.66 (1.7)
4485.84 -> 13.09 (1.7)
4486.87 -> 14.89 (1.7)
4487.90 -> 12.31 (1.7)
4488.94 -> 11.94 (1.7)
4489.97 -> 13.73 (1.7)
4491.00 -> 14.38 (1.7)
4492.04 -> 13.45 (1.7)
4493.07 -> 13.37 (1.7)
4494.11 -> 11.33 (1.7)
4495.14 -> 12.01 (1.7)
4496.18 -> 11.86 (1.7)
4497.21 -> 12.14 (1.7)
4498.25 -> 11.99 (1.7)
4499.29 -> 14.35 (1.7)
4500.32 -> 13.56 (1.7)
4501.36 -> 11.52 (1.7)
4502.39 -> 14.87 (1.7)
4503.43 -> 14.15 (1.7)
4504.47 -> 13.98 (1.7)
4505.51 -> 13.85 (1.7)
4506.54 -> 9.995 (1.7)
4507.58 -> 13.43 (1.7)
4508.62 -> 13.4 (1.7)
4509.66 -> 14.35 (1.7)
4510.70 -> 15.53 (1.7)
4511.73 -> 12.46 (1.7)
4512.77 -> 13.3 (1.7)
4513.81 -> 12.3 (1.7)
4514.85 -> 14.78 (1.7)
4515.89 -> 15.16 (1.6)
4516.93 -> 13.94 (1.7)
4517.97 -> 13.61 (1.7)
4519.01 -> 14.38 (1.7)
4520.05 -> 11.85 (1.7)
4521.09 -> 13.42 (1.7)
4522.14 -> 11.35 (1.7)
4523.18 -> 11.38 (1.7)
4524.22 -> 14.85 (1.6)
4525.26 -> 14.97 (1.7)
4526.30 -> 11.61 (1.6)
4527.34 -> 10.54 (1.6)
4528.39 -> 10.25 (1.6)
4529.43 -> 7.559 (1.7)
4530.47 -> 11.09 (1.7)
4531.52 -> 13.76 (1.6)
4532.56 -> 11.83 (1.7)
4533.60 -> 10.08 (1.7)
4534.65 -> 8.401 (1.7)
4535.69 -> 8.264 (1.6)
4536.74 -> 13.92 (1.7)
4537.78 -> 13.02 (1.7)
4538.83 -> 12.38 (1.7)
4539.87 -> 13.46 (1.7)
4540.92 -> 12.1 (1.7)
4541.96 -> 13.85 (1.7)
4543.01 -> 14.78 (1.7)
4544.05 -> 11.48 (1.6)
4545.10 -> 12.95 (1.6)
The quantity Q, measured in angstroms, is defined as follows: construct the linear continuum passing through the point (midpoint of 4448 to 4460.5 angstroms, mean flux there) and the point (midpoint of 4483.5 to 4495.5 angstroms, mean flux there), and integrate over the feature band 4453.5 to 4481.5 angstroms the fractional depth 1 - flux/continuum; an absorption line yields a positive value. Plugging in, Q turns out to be -0.5 angstroms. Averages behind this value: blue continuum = 11.7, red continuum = 13.1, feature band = 12.4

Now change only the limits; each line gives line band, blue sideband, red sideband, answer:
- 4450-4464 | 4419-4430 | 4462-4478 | 1.14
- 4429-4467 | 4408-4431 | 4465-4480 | 1.78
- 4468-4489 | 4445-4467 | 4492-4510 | -0.11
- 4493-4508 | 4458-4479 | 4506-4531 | -0.14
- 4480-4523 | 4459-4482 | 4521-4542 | -3.18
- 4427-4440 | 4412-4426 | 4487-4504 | 0.20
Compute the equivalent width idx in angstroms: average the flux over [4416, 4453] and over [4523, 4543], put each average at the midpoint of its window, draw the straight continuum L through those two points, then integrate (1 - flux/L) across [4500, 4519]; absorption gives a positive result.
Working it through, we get -2.7 angstroms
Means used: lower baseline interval 12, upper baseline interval 11.8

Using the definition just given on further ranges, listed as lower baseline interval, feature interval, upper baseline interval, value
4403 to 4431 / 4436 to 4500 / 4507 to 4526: 1.2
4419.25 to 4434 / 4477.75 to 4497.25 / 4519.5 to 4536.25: -1.5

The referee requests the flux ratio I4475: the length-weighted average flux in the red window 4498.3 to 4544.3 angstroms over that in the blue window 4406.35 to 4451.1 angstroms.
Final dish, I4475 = 1.07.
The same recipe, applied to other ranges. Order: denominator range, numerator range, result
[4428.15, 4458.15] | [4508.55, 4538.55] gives 1.06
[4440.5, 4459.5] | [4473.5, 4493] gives 1.11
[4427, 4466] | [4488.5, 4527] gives 1.12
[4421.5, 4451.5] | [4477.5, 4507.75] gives 1.07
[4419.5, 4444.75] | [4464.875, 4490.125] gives 1.06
